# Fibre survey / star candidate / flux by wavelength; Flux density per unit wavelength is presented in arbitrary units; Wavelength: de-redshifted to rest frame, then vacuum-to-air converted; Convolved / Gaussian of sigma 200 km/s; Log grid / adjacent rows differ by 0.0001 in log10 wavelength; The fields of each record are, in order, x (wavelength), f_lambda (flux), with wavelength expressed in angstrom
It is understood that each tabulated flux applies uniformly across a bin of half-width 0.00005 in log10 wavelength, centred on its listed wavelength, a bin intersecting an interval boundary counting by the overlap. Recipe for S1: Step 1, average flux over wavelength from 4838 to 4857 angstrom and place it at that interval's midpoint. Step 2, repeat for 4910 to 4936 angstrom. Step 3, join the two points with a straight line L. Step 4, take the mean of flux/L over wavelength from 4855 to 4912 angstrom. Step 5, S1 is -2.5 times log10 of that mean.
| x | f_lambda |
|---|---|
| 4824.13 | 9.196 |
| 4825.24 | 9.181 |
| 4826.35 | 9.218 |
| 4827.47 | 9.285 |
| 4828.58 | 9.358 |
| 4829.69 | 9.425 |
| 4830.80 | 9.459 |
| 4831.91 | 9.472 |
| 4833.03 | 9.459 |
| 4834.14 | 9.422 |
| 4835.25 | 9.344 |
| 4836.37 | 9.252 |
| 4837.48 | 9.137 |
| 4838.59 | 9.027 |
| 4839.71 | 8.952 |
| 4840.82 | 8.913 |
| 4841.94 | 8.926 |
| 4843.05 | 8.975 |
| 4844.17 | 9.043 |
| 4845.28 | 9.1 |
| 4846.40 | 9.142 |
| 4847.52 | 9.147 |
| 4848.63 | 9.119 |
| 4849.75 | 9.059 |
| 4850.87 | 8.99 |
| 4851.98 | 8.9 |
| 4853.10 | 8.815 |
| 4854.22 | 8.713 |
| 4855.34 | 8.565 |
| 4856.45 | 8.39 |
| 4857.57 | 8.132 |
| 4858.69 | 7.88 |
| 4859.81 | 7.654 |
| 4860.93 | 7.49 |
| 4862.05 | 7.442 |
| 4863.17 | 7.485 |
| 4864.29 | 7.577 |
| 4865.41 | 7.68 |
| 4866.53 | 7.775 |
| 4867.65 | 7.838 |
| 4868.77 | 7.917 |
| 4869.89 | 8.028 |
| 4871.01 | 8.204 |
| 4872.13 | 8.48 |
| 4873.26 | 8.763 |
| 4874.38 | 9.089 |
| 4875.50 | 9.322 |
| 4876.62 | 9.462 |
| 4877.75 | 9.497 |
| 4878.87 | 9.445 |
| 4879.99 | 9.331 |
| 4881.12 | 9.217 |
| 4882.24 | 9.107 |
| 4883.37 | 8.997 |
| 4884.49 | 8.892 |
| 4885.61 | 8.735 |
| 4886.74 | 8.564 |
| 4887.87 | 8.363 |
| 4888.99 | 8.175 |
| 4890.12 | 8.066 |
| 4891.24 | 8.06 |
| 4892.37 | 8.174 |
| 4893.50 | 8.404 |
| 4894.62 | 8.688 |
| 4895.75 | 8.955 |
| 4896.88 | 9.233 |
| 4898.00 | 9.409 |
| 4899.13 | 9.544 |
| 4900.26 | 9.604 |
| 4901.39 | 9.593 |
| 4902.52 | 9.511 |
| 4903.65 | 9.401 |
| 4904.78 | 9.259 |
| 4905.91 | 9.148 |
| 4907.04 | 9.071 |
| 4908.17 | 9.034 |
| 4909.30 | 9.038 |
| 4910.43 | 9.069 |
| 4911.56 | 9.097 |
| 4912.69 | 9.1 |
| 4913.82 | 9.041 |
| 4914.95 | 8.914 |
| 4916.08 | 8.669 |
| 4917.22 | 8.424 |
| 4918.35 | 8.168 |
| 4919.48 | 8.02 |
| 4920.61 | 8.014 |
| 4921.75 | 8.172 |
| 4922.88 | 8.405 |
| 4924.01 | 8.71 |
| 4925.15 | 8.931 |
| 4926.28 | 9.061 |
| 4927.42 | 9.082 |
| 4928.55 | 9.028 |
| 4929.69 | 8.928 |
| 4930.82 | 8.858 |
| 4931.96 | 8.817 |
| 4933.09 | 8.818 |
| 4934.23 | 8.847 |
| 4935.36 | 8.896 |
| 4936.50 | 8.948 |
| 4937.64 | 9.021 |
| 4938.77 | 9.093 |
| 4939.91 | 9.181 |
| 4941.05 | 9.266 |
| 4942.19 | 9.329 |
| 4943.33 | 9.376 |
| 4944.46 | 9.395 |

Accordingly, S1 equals 0.02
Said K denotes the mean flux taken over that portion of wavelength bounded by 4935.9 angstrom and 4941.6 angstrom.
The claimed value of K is 9.09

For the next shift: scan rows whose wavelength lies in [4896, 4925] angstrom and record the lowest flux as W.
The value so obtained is 8.014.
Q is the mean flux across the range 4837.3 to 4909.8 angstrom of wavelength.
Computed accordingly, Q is 8.73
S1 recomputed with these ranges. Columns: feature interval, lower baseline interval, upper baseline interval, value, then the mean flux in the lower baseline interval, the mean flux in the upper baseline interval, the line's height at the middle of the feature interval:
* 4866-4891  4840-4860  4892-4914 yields 0.034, 8.77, 9.13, 8.96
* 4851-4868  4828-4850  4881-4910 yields 0.133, 9.19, 8.93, 9.09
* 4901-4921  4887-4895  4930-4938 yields -0.045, 8.28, 8.89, 8.56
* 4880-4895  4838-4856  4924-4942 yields 0.046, 8.96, 8.98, 8.97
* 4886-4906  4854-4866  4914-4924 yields -0.087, 7.89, 8.4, 8.2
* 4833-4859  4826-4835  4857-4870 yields -0.041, 9.39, 7.73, 8.61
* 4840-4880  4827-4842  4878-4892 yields 0.055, 9.26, 8.76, 9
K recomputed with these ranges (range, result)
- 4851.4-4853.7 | 8.86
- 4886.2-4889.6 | 8.35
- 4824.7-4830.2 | 9.29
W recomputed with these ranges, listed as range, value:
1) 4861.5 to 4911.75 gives 7.442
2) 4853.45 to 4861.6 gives 7.49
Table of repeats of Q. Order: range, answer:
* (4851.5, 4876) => 8.18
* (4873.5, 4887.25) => 9.13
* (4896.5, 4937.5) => 8.94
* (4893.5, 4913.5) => 9.2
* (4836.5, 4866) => 8.56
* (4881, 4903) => 8.86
